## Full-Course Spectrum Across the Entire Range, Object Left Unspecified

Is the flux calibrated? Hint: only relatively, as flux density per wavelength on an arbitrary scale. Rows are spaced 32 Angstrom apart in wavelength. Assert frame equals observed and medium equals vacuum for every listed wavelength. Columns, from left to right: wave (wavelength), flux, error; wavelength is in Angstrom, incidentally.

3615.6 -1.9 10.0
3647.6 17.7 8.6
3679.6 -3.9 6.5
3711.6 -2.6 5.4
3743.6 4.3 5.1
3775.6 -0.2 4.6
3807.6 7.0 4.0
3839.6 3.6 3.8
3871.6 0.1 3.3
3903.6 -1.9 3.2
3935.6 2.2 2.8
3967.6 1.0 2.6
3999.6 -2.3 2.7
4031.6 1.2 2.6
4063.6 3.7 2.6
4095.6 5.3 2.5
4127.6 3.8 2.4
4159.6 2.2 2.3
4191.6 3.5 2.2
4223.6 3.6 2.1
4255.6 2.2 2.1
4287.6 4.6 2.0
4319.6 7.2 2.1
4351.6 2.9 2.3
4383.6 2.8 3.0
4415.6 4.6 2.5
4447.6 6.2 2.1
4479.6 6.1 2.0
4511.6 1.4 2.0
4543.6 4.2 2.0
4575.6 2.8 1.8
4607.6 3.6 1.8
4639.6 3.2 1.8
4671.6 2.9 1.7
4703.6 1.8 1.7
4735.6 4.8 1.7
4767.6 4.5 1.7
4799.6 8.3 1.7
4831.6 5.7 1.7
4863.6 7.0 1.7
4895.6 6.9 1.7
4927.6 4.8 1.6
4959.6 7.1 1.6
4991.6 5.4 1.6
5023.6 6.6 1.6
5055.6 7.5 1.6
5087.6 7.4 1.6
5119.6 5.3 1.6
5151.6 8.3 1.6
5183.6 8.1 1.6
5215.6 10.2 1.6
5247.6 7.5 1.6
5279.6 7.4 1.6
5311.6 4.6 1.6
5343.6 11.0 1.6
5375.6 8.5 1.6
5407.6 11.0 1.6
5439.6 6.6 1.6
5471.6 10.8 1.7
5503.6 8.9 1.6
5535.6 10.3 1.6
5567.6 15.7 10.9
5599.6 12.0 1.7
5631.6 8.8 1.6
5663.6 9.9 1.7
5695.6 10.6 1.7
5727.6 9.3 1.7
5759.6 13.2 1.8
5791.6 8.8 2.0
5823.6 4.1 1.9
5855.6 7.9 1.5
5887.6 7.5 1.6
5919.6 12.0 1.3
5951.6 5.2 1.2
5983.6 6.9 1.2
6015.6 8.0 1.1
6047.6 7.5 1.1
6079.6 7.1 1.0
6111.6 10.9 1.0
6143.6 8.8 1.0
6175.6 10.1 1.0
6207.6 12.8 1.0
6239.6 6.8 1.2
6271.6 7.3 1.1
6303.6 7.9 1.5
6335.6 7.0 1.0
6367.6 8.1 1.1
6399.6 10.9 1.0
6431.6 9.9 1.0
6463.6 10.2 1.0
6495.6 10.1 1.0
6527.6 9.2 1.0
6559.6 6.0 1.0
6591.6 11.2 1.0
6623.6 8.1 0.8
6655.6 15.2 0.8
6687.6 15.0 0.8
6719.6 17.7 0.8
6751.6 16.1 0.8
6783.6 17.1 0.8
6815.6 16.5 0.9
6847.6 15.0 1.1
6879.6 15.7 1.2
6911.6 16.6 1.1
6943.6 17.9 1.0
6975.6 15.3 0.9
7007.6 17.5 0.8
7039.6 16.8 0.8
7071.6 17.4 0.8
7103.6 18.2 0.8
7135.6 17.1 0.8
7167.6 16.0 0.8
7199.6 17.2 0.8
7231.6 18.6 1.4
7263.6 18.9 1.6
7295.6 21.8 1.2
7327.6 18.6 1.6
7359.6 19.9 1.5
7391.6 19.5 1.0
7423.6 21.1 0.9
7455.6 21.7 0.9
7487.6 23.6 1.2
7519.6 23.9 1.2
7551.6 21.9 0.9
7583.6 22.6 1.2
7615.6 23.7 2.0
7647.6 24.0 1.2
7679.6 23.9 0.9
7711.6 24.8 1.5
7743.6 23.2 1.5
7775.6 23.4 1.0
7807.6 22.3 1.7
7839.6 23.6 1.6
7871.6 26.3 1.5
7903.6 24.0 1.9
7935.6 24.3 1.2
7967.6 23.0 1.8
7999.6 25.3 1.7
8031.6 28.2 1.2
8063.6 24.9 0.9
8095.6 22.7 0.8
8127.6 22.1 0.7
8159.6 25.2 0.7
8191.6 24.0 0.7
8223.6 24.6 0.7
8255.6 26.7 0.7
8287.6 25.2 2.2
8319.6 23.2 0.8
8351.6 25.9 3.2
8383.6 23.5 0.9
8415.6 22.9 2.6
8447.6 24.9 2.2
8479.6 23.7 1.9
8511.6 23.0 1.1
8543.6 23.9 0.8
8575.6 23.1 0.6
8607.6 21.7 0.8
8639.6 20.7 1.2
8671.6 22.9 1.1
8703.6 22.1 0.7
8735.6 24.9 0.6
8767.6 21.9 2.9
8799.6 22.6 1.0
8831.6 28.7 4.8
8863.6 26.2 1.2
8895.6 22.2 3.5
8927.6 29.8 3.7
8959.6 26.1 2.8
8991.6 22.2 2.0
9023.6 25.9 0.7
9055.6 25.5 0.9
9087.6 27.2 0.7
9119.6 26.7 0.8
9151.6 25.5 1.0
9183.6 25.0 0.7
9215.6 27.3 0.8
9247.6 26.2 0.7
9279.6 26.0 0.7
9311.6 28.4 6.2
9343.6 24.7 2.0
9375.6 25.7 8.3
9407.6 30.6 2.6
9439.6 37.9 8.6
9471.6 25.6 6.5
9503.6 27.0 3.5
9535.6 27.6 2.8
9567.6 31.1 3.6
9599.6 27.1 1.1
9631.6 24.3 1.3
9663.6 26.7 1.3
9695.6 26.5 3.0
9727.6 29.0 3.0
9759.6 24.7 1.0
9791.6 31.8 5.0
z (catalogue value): 0.67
